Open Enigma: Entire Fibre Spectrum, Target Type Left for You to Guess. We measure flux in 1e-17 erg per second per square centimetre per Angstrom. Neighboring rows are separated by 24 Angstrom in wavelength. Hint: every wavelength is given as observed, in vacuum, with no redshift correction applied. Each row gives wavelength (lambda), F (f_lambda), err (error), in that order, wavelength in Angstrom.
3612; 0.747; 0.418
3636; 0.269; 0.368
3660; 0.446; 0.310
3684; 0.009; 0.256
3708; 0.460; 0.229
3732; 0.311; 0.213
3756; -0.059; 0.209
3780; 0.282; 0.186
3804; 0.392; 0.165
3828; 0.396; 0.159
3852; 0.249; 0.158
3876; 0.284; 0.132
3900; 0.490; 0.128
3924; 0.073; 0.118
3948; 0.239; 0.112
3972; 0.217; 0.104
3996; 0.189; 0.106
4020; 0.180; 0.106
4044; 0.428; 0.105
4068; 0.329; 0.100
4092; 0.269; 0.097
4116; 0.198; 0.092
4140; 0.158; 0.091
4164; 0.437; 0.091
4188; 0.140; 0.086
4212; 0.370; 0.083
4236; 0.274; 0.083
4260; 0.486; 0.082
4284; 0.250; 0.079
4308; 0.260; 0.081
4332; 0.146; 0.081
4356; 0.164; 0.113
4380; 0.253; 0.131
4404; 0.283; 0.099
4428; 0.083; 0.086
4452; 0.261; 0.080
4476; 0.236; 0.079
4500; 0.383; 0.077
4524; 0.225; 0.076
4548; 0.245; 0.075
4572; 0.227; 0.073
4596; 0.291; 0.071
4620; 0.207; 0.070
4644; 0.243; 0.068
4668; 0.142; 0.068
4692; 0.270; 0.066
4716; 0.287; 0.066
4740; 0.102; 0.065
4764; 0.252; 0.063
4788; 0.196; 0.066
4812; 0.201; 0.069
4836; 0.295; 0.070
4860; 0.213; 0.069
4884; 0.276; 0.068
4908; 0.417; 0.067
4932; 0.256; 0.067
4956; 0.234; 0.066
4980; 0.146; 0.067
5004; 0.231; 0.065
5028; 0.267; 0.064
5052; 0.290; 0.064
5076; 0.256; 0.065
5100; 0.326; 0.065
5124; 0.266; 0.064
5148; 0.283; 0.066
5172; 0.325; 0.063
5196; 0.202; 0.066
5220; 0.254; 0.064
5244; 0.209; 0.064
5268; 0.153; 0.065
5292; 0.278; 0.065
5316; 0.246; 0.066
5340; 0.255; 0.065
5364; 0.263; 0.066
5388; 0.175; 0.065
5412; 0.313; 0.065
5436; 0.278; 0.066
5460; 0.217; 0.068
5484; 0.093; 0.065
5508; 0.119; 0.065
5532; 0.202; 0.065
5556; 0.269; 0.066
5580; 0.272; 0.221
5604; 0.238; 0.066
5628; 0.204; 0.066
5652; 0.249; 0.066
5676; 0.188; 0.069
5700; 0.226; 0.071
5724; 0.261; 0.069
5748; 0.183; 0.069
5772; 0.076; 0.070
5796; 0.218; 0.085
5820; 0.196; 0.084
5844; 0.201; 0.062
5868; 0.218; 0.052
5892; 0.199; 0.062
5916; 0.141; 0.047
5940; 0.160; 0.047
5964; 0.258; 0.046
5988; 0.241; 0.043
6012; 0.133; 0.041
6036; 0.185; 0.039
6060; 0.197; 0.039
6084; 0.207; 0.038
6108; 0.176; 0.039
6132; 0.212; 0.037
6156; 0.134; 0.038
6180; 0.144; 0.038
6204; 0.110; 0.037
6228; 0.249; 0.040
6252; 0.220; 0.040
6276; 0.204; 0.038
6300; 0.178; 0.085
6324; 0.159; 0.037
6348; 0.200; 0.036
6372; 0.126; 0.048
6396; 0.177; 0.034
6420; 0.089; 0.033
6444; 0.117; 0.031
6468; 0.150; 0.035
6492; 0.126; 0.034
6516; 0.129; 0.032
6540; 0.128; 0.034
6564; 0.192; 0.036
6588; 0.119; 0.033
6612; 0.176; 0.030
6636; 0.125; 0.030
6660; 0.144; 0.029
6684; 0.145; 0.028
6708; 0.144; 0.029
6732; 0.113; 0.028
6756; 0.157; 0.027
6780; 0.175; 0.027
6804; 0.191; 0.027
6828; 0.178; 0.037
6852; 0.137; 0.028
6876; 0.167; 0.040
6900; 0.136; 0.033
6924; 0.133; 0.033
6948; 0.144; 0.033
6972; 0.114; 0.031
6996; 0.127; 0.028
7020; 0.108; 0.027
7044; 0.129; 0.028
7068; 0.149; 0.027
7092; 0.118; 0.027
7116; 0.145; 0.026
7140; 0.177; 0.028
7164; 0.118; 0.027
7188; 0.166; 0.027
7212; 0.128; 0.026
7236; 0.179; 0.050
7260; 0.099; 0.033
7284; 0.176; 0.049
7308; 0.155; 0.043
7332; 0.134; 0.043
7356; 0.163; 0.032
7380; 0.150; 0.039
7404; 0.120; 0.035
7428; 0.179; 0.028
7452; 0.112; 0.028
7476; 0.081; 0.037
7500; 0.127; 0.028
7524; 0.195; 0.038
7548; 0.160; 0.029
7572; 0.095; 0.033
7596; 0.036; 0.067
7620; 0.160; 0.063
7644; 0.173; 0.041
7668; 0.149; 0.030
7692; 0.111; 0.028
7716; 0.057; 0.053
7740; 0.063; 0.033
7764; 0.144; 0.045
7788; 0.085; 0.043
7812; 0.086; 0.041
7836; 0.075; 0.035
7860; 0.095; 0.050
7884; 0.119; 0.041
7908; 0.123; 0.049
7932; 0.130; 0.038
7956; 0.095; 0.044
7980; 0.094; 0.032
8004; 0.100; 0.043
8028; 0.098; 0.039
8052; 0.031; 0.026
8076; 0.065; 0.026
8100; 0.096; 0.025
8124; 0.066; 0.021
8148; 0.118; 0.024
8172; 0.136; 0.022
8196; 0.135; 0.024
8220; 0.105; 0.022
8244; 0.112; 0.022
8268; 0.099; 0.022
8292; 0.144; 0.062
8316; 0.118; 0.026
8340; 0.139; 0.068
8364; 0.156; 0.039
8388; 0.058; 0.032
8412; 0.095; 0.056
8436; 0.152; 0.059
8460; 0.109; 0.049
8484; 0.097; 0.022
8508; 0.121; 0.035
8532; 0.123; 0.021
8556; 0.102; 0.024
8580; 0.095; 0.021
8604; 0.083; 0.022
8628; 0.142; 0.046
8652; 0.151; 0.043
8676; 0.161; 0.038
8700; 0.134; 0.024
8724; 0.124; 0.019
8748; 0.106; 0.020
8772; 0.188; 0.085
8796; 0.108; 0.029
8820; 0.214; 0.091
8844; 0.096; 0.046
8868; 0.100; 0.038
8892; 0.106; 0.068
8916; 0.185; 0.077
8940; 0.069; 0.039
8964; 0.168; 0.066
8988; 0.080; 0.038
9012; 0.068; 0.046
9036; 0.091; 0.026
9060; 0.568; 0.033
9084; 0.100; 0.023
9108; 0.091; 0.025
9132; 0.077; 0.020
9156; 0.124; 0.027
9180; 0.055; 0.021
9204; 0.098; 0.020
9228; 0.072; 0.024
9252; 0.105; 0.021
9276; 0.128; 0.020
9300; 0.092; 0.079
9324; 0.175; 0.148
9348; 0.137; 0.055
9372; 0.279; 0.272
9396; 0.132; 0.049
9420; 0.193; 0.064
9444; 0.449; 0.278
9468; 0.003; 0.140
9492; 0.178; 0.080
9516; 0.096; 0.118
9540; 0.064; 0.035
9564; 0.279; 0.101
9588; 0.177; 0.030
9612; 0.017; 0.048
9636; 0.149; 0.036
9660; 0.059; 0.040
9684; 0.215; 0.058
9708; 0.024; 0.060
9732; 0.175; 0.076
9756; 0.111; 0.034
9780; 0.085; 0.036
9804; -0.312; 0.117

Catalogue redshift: 1.430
